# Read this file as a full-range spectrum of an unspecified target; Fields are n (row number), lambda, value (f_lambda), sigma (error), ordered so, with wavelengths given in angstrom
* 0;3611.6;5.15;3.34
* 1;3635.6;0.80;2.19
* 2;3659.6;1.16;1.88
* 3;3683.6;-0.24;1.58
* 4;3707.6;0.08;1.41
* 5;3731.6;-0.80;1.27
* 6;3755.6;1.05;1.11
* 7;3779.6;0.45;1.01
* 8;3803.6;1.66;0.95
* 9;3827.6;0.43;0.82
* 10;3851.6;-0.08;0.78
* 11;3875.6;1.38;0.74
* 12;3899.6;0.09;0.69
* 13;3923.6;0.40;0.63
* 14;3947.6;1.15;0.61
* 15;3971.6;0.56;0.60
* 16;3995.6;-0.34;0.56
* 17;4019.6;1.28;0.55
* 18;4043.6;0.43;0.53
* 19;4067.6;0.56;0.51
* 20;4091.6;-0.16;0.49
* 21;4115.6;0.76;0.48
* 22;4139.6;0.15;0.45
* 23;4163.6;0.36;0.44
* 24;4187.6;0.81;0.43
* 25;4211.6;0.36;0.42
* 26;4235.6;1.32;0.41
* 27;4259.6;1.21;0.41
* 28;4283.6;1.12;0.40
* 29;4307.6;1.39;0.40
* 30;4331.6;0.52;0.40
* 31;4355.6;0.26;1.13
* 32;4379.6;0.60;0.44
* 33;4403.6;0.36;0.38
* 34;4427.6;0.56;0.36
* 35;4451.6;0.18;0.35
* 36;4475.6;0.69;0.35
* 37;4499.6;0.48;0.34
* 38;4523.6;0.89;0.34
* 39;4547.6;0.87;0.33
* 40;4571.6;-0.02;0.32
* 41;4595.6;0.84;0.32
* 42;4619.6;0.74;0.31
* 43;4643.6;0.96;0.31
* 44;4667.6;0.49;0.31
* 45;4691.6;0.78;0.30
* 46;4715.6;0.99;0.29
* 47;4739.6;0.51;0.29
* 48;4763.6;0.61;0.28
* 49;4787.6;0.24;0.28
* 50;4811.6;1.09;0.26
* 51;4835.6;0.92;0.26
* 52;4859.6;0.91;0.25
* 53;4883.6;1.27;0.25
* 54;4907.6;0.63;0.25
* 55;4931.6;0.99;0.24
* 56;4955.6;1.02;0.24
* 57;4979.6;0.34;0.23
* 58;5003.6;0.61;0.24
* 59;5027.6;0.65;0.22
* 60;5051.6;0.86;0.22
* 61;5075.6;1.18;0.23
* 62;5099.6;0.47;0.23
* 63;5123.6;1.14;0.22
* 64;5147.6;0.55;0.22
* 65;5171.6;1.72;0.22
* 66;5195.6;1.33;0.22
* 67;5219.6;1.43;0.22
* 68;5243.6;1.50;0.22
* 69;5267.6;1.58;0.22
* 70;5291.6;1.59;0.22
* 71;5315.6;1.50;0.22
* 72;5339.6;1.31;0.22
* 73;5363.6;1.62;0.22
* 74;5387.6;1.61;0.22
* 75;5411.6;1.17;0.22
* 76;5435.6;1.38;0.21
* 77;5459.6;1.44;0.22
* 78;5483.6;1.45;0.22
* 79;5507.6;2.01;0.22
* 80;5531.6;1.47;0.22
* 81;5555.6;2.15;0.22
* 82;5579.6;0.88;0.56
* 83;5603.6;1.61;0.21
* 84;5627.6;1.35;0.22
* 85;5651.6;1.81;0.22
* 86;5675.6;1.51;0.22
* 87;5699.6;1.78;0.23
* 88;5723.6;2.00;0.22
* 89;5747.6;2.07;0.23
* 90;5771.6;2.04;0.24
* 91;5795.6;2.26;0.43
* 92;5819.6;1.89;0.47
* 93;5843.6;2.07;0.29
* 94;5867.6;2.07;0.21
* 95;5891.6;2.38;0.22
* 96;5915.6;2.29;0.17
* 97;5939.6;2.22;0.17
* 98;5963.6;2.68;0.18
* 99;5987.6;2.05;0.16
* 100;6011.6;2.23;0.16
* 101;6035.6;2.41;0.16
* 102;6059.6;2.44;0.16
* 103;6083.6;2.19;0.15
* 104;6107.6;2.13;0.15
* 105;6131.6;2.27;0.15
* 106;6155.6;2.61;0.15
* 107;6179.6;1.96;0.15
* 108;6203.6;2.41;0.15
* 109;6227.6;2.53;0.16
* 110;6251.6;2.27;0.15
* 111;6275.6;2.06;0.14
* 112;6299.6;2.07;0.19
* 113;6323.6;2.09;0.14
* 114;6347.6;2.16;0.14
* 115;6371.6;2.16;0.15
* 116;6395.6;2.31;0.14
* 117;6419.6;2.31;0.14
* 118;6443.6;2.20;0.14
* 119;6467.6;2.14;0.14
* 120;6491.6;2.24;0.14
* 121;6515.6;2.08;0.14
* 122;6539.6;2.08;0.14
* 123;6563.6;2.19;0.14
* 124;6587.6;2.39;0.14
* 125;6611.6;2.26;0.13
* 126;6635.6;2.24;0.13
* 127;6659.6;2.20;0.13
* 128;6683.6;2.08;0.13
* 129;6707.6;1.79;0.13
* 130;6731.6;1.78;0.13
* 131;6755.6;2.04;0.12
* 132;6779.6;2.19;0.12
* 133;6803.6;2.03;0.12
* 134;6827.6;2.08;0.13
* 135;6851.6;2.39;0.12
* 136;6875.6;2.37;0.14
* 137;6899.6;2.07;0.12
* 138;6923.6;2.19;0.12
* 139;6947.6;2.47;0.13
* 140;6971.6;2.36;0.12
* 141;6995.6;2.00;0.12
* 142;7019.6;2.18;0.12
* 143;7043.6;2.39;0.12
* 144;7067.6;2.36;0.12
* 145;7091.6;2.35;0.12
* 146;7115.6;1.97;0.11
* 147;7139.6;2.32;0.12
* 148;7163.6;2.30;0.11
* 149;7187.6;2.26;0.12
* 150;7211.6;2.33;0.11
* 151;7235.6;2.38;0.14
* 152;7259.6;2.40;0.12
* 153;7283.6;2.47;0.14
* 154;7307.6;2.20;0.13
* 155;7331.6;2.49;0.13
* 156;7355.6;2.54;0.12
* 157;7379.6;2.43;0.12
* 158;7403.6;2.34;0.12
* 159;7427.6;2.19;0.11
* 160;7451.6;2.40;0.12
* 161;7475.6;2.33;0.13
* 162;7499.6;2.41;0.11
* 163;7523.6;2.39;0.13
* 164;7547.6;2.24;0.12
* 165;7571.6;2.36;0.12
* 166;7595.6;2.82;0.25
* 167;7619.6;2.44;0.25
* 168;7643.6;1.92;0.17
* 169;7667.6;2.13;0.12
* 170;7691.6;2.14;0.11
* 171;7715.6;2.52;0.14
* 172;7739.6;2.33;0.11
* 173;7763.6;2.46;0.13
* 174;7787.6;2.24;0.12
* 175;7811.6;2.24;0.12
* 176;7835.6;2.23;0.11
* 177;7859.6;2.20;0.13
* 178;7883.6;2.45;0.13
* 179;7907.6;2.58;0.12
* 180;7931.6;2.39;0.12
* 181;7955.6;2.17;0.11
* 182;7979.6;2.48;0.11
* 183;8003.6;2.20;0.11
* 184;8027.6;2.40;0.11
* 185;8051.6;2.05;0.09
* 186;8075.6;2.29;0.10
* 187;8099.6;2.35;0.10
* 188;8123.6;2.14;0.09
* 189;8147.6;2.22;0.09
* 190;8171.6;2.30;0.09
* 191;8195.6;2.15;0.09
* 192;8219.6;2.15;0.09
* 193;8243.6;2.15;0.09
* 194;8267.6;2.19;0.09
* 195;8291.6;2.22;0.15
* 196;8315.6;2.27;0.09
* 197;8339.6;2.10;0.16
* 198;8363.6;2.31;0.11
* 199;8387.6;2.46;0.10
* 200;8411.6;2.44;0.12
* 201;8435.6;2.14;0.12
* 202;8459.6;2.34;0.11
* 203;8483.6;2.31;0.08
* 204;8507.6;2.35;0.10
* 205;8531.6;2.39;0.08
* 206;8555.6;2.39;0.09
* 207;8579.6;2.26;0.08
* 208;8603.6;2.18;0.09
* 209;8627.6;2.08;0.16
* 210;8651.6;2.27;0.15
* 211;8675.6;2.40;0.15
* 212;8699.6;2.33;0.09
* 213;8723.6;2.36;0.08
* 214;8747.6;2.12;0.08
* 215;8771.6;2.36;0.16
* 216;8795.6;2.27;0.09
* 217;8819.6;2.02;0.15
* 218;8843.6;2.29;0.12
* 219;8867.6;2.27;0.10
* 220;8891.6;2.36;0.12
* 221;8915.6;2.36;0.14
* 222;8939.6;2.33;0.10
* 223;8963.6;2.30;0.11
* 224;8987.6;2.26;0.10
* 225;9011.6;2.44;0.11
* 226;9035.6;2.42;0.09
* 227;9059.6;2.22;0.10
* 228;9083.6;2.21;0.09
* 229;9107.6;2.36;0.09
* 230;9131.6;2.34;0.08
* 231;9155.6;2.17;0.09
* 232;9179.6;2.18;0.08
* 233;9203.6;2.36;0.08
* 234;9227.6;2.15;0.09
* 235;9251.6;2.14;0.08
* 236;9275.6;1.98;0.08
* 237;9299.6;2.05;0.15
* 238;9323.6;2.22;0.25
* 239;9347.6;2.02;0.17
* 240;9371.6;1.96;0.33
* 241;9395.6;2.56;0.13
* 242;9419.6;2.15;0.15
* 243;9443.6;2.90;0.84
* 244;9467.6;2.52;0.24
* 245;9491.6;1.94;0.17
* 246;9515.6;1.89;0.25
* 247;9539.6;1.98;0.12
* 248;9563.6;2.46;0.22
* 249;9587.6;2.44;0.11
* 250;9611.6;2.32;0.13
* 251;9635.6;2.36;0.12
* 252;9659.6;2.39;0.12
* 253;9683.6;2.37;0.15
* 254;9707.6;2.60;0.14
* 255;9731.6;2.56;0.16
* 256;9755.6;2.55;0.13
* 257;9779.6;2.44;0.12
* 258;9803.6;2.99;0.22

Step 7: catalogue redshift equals 0.30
